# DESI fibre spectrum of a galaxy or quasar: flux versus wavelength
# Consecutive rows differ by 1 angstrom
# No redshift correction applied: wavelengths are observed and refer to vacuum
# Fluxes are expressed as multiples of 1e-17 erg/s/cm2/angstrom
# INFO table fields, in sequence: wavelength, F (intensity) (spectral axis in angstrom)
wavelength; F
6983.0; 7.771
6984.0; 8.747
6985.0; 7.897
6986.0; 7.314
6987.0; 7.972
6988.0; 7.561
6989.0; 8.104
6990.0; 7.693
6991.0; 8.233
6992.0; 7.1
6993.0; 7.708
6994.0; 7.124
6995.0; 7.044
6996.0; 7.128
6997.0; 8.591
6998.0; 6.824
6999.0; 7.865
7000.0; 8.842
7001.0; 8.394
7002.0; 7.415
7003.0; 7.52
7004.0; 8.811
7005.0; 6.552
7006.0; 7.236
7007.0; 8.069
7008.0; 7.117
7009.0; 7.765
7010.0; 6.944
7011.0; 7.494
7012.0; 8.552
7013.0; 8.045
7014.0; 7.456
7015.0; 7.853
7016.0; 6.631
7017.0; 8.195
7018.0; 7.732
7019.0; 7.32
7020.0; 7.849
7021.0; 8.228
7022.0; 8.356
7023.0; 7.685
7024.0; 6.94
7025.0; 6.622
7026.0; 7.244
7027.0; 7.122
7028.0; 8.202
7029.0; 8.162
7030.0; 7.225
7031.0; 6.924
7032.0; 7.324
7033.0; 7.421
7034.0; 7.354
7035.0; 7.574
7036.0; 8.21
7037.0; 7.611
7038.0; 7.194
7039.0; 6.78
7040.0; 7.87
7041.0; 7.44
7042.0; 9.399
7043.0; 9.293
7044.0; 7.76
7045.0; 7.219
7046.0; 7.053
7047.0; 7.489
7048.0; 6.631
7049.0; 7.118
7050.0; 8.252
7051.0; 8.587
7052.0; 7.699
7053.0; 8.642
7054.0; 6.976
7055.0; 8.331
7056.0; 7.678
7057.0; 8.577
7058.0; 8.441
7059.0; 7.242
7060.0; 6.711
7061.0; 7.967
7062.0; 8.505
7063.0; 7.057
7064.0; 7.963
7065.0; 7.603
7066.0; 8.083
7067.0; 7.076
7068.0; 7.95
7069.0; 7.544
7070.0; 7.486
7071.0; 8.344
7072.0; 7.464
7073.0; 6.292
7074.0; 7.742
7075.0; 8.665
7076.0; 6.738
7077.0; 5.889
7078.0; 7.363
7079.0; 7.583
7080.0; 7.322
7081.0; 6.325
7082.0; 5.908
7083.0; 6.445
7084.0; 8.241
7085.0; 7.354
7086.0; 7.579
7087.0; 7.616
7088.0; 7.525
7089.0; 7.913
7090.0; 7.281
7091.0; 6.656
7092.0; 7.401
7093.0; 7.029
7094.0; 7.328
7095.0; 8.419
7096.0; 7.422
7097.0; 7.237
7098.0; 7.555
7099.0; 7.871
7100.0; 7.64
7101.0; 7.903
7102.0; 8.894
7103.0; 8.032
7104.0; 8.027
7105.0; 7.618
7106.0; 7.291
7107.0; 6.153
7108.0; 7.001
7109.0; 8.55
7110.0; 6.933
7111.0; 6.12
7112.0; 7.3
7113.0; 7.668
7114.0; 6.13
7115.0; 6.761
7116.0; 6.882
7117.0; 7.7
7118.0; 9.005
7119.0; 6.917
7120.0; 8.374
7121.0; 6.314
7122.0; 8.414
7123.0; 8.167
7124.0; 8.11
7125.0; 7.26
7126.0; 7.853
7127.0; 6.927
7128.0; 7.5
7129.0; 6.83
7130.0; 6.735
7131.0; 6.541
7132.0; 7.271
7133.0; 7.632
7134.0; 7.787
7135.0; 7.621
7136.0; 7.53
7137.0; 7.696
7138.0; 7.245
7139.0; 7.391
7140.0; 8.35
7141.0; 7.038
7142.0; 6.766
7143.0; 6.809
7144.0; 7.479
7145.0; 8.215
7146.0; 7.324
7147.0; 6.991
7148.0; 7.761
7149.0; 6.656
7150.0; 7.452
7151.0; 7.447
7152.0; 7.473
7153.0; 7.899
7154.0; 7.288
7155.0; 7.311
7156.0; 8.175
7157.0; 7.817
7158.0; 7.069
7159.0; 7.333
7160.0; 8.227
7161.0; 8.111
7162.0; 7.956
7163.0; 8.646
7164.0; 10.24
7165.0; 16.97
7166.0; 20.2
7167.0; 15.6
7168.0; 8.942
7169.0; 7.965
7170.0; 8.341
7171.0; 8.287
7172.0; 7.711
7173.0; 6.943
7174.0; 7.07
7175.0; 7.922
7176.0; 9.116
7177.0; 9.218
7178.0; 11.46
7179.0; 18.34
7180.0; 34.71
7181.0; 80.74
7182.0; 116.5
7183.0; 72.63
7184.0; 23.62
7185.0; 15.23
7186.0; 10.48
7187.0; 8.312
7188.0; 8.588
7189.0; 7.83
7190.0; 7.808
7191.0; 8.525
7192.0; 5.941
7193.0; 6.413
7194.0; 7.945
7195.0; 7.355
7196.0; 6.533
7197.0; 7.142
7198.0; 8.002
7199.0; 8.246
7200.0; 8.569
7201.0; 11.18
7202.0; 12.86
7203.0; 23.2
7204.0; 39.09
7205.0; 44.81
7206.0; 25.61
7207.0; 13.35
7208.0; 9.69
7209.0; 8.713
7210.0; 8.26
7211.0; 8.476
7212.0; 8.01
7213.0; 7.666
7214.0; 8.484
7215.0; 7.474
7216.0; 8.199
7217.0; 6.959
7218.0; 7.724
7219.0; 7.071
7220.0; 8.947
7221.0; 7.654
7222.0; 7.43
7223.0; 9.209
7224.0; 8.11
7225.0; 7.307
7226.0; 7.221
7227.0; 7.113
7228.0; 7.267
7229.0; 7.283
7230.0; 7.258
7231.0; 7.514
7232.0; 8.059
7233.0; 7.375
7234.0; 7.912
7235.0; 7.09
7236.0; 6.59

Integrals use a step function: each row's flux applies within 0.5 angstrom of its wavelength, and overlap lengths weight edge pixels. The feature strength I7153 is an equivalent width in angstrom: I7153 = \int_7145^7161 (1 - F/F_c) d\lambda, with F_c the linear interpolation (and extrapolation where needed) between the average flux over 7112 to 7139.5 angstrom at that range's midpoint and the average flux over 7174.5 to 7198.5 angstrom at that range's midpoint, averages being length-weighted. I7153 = 7.0 angstrom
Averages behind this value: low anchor 7.41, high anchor 20.8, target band 7.52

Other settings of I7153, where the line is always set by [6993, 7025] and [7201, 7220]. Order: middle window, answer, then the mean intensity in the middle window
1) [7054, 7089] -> 7.7 angstrom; 7.49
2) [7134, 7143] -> 3.3 angstrom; 7.44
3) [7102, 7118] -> 5.2 angstrom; 7.32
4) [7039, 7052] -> 1.5 angstrom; 7.8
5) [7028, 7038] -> 1.0 angstrom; 7.55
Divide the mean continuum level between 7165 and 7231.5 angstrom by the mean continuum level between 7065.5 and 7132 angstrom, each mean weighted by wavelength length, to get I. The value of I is 2.0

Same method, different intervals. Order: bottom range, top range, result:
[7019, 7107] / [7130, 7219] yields 1.71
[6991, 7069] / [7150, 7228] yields 1.80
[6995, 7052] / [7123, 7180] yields 1.14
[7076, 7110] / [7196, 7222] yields 1.68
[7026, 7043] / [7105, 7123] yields 0.95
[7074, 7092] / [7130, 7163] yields 1.04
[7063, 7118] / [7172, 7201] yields 2.52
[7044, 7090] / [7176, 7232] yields 2.06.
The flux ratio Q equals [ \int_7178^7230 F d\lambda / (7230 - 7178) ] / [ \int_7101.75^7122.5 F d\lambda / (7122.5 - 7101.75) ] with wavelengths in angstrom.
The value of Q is 2.16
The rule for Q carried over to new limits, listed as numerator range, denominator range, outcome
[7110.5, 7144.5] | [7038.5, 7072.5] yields 0.95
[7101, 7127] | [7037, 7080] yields 0.98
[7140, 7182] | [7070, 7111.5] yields 1.69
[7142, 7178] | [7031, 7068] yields 1.13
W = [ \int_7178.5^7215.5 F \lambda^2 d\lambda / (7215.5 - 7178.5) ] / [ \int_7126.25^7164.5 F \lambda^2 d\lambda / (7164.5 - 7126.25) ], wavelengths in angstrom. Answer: 2.60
